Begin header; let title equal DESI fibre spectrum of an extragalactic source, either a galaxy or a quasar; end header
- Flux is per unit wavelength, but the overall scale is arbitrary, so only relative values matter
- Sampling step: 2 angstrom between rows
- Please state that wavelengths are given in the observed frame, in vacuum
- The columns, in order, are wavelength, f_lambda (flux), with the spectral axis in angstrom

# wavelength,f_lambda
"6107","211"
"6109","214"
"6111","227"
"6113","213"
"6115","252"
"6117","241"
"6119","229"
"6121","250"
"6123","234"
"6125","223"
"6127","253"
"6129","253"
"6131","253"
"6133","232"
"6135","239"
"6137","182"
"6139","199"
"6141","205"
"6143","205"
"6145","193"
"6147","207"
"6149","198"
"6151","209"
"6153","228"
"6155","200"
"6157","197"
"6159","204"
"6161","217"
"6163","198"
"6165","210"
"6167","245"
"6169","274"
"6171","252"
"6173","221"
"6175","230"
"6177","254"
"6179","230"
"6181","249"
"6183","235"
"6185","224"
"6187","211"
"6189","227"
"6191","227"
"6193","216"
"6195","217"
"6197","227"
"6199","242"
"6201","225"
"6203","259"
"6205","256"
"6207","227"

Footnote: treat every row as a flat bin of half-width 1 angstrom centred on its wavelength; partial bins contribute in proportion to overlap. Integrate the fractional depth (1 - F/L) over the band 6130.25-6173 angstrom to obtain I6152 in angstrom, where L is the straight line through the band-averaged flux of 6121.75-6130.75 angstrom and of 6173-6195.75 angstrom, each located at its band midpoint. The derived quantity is 3.58 angstrom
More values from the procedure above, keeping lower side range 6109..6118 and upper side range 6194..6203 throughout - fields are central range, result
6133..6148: 1.6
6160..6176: 0.0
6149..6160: 1.2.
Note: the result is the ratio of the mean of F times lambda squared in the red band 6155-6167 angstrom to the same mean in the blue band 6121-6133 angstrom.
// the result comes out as 0.9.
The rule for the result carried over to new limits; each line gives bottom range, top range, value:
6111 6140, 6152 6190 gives 0.99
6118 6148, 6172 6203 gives 1.05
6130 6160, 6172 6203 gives 1.11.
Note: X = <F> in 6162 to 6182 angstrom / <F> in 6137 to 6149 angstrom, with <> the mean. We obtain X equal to 1.2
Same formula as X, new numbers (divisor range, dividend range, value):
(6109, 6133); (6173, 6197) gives 0.96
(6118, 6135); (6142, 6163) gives 0.85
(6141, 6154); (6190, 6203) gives 1.11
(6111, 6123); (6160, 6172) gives 0.99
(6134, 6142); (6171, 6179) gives 1.15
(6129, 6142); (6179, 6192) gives 1.04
